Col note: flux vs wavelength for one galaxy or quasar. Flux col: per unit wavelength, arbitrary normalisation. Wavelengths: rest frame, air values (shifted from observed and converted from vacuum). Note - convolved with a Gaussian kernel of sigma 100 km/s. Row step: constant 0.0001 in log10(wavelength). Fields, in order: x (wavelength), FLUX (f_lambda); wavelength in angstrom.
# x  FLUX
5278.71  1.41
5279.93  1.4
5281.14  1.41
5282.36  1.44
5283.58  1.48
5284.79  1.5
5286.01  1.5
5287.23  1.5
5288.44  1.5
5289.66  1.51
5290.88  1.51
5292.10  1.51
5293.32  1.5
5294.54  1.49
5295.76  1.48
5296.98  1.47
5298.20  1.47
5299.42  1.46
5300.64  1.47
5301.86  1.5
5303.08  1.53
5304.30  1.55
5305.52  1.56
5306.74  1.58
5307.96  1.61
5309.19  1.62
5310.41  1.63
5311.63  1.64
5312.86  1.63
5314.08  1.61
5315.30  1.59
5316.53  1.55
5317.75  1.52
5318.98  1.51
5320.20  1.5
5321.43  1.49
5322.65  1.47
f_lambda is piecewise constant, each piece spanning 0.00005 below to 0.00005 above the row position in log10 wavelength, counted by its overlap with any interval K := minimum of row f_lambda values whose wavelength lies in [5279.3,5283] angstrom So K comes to 1.4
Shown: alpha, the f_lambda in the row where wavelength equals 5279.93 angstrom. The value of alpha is 1.4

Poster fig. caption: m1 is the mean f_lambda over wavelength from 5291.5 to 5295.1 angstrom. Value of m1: 1.5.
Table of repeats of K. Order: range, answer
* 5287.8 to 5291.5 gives 1.5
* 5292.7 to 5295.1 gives 1.49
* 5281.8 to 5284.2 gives 1.44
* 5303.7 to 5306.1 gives 1.55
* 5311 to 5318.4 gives 1.52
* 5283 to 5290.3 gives 1.48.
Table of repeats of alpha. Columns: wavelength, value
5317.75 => 1.52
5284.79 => 1.5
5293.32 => 1.5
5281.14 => 1.41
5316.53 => 1.55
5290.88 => 1.51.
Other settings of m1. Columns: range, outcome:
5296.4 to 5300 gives 1.47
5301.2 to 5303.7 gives 1.52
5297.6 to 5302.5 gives 1.48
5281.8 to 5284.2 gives 1.46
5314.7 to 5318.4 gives 1.55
